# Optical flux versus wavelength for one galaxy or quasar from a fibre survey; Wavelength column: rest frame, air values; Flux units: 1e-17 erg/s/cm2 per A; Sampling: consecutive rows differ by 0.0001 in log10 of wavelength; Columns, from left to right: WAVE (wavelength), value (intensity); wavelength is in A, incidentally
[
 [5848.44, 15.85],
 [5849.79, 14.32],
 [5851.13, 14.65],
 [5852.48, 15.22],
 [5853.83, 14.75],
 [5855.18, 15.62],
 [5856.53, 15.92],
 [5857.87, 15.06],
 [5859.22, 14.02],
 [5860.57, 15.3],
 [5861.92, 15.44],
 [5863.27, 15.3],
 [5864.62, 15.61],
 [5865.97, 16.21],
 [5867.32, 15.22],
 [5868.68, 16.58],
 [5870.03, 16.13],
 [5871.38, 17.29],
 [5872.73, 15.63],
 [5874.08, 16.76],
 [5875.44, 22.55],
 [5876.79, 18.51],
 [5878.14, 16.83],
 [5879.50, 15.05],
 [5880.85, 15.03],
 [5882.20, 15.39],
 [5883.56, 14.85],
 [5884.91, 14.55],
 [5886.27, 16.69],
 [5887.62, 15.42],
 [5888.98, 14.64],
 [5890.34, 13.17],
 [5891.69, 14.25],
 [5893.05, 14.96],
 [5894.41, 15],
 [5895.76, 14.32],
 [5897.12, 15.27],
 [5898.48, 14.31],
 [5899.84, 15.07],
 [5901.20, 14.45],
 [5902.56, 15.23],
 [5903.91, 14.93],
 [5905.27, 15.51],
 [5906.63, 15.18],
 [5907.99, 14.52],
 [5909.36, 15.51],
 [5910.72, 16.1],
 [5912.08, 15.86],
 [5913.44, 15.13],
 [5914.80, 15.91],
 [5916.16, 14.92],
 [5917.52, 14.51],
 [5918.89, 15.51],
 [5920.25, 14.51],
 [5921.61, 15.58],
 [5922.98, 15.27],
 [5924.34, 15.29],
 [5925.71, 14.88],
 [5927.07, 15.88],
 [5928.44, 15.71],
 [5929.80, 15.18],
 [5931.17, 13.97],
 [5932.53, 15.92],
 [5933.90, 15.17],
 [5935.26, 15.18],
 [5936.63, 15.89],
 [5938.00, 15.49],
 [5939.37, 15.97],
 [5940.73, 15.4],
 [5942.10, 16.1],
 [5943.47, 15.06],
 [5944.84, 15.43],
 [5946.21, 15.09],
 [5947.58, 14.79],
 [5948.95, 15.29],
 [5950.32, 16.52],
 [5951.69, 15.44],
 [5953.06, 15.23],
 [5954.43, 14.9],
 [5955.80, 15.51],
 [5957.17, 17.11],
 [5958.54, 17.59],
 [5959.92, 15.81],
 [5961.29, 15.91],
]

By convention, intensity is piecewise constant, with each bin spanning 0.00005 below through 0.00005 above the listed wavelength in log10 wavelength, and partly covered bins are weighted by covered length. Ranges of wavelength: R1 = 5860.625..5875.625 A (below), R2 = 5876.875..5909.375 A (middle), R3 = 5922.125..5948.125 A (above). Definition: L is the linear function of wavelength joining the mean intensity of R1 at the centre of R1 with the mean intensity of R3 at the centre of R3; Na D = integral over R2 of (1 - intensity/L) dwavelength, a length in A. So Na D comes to 1.9 A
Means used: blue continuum 16.4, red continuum 15.4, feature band 15.1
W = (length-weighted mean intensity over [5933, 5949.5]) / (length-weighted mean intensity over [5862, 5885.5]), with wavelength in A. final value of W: 0.9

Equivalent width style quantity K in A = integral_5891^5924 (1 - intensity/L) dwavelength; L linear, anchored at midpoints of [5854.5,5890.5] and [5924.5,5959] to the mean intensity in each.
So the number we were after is 1.4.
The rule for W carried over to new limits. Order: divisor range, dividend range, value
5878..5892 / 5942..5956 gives 1.02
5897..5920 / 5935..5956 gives 1.02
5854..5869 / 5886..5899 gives 0.96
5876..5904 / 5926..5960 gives 1.03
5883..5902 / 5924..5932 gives 1.03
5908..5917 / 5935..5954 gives 1.00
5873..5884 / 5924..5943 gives 0.91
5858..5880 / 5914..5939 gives 0.93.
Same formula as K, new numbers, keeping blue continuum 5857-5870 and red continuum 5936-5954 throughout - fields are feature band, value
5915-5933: 0.4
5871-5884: -1.1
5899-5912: 0.2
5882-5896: 0.6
